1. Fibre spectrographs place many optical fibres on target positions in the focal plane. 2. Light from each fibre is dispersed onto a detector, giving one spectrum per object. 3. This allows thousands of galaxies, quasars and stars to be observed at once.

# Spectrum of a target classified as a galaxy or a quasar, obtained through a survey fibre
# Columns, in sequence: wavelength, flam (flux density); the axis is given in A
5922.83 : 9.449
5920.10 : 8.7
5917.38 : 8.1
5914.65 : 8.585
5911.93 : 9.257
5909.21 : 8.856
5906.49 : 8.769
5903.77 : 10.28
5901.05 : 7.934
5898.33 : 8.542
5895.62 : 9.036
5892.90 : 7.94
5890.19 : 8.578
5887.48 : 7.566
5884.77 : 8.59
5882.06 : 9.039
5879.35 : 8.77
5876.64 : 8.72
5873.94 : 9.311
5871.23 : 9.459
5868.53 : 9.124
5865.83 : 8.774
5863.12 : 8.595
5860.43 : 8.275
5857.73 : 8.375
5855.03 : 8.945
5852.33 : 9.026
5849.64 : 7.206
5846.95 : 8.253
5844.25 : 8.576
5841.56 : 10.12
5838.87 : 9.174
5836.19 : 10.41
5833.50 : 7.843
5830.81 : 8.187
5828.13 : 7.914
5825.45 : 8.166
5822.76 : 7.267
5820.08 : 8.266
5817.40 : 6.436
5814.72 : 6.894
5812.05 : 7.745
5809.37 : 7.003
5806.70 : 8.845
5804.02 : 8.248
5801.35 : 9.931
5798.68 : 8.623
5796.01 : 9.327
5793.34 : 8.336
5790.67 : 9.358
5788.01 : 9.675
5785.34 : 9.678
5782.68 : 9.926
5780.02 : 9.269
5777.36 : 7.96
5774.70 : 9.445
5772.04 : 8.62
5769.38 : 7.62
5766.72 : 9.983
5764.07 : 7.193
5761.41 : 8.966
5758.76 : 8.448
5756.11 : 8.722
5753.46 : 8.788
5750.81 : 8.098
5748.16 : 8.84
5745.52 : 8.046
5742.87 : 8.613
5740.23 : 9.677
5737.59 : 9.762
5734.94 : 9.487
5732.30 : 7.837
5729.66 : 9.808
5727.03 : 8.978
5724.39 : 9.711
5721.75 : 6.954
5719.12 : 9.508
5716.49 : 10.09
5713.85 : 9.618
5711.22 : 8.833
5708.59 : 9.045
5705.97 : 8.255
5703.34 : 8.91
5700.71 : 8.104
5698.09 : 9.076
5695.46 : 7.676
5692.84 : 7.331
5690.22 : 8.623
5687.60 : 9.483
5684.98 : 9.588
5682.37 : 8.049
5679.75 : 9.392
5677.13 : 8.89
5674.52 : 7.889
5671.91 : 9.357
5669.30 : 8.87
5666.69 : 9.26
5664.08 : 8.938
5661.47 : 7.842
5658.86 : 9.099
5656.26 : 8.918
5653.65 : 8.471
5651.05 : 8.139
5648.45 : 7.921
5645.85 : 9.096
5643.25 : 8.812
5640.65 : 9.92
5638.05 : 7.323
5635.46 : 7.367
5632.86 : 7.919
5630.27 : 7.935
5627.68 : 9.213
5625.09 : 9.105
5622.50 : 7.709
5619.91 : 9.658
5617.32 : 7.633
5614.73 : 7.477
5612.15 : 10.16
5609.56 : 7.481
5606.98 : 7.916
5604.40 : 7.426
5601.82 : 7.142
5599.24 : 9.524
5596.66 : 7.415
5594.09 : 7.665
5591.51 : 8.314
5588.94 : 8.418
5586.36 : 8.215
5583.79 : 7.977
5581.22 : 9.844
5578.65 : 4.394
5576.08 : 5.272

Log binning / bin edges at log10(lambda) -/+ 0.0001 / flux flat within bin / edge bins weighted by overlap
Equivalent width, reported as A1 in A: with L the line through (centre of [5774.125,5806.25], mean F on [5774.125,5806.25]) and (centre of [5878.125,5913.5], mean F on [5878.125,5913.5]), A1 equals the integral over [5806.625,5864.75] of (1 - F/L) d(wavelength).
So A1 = 4.57 A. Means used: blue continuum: 9.13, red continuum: 8.7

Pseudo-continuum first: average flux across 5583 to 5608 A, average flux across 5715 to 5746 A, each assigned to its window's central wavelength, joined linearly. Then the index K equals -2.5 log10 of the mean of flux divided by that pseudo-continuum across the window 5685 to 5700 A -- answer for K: 0.03 mag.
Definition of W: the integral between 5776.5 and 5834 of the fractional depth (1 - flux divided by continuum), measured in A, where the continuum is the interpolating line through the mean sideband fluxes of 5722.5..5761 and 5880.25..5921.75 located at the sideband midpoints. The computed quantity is 2.5 A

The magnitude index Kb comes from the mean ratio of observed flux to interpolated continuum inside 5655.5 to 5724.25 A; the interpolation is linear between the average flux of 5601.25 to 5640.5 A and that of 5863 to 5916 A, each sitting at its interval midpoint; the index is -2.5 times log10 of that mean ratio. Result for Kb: -0.06 mag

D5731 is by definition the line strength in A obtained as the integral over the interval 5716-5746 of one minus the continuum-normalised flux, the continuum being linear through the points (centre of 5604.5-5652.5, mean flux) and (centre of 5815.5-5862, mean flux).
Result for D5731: -2.4 A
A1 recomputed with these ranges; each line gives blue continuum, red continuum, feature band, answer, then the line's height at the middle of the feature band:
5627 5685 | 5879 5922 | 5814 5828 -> 1.9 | 8.64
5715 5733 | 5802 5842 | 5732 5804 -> -2.3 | 8.64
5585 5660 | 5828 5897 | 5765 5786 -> -1.1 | 8.56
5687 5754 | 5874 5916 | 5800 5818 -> 1.7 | 8.76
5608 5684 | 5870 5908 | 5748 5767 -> 0.2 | 8.64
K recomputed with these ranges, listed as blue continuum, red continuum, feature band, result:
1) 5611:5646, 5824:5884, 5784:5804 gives -0.07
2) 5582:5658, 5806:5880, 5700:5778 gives -0.06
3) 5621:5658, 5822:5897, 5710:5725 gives -0.07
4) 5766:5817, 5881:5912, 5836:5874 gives -0.02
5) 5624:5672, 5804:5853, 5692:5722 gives -0.03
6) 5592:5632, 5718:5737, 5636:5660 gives -0.02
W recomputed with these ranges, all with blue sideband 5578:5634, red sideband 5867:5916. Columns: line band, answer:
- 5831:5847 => -0.7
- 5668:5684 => -0.9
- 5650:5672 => -1.2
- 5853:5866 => 0.2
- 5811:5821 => 1.6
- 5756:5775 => -0.1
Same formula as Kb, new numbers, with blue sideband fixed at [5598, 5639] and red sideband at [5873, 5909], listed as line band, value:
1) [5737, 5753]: -0.05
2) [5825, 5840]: -0.01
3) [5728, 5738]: -0.09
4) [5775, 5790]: -0.10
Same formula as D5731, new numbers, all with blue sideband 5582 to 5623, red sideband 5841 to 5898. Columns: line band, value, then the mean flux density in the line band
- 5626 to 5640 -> 0.2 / 8.08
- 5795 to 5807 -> -0.7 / 9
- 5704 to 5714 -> -0.6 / 8.86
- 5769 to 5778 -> -0.1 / 8.53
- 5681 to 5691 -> -0.8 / 8.96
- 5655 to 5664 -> -0.4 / 8.66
